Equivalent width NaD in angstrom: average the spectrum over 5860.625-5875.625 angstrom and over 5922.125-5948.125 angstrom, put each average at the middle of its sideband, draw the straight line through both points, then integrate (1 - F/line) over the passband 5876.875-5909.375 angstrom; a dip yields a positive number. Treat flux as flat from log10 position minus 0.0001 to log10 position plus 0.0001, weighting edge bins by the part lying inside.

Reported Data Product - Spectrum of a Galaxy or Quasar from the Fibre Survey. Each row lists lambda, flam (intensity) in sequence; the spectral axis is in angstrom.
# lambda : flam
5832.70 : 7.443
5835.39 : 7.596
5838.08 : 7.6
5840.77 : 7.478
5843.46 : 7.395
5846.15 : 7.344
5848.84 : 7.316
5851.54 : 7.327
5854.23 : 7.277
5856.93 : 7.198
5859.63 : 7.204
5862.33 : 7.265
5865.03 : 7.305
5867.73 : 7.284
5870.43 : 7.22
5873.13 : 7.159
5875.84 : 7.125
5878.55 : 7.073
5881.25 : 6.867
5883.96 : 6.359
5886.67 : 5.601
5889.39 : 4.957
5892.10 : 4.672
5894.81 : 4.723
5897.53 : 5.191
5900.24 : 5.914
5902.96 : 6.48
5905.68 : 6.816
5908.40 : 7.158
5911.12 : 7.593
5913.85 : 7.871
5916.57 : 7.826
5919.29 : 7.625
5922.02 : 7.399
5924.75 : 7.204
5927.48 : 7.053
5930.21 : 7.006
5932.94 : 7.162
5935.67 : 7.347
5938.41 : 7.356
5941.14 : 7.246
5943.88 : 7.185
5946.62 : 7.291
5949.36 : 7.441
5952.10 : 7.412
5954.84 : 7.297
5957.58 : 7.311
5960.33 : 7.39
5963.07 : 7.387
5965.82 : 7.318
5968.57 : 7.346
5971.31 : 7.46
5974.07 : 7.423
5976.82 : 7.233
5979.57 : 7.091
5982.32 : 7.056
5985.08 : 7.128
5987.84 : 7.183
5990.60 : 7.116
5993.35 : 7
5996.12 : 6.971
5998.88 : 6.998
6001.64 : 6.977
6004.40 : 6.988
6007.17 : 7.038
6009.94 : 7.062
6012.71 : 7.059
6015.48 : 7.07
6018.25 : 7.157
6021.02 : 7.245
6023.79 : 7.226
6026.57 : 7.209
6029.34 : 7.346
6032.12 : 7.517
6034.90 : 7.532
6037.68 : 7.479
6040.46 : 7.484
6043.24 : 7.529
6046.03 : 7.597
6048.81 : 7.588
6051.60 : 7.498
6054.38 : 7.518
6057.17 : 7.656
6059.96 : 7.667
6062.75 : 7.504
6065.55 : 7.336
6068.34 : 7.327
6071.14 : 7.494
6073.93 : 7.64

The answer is 5.61 angstrom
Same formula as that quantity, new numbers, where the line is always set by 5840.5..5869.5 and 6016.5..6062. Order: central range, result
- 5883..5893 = 2.6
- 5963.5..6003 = 1.3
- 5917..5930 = 0.1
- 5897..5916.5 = 1.3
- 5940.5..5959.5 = 0.2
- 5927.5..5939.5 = 0.3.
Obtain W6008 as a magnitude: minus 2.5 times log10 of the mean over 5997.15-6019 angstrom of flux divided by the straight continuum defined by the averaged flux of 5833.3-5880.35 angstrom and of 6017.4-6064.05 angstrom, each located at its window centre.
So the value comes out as 0.06 mag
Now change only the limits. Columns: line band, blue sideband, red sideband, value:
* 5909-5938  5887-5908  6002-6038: -0.24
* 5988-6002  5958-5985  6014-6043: 0.04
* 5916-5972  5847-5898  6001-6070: -0.06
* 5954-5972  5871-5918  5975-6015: -0.07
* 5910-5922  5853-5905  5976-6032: -0.16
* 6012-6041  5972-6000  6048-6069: 0.01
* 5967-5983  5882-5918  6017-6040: -0.06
